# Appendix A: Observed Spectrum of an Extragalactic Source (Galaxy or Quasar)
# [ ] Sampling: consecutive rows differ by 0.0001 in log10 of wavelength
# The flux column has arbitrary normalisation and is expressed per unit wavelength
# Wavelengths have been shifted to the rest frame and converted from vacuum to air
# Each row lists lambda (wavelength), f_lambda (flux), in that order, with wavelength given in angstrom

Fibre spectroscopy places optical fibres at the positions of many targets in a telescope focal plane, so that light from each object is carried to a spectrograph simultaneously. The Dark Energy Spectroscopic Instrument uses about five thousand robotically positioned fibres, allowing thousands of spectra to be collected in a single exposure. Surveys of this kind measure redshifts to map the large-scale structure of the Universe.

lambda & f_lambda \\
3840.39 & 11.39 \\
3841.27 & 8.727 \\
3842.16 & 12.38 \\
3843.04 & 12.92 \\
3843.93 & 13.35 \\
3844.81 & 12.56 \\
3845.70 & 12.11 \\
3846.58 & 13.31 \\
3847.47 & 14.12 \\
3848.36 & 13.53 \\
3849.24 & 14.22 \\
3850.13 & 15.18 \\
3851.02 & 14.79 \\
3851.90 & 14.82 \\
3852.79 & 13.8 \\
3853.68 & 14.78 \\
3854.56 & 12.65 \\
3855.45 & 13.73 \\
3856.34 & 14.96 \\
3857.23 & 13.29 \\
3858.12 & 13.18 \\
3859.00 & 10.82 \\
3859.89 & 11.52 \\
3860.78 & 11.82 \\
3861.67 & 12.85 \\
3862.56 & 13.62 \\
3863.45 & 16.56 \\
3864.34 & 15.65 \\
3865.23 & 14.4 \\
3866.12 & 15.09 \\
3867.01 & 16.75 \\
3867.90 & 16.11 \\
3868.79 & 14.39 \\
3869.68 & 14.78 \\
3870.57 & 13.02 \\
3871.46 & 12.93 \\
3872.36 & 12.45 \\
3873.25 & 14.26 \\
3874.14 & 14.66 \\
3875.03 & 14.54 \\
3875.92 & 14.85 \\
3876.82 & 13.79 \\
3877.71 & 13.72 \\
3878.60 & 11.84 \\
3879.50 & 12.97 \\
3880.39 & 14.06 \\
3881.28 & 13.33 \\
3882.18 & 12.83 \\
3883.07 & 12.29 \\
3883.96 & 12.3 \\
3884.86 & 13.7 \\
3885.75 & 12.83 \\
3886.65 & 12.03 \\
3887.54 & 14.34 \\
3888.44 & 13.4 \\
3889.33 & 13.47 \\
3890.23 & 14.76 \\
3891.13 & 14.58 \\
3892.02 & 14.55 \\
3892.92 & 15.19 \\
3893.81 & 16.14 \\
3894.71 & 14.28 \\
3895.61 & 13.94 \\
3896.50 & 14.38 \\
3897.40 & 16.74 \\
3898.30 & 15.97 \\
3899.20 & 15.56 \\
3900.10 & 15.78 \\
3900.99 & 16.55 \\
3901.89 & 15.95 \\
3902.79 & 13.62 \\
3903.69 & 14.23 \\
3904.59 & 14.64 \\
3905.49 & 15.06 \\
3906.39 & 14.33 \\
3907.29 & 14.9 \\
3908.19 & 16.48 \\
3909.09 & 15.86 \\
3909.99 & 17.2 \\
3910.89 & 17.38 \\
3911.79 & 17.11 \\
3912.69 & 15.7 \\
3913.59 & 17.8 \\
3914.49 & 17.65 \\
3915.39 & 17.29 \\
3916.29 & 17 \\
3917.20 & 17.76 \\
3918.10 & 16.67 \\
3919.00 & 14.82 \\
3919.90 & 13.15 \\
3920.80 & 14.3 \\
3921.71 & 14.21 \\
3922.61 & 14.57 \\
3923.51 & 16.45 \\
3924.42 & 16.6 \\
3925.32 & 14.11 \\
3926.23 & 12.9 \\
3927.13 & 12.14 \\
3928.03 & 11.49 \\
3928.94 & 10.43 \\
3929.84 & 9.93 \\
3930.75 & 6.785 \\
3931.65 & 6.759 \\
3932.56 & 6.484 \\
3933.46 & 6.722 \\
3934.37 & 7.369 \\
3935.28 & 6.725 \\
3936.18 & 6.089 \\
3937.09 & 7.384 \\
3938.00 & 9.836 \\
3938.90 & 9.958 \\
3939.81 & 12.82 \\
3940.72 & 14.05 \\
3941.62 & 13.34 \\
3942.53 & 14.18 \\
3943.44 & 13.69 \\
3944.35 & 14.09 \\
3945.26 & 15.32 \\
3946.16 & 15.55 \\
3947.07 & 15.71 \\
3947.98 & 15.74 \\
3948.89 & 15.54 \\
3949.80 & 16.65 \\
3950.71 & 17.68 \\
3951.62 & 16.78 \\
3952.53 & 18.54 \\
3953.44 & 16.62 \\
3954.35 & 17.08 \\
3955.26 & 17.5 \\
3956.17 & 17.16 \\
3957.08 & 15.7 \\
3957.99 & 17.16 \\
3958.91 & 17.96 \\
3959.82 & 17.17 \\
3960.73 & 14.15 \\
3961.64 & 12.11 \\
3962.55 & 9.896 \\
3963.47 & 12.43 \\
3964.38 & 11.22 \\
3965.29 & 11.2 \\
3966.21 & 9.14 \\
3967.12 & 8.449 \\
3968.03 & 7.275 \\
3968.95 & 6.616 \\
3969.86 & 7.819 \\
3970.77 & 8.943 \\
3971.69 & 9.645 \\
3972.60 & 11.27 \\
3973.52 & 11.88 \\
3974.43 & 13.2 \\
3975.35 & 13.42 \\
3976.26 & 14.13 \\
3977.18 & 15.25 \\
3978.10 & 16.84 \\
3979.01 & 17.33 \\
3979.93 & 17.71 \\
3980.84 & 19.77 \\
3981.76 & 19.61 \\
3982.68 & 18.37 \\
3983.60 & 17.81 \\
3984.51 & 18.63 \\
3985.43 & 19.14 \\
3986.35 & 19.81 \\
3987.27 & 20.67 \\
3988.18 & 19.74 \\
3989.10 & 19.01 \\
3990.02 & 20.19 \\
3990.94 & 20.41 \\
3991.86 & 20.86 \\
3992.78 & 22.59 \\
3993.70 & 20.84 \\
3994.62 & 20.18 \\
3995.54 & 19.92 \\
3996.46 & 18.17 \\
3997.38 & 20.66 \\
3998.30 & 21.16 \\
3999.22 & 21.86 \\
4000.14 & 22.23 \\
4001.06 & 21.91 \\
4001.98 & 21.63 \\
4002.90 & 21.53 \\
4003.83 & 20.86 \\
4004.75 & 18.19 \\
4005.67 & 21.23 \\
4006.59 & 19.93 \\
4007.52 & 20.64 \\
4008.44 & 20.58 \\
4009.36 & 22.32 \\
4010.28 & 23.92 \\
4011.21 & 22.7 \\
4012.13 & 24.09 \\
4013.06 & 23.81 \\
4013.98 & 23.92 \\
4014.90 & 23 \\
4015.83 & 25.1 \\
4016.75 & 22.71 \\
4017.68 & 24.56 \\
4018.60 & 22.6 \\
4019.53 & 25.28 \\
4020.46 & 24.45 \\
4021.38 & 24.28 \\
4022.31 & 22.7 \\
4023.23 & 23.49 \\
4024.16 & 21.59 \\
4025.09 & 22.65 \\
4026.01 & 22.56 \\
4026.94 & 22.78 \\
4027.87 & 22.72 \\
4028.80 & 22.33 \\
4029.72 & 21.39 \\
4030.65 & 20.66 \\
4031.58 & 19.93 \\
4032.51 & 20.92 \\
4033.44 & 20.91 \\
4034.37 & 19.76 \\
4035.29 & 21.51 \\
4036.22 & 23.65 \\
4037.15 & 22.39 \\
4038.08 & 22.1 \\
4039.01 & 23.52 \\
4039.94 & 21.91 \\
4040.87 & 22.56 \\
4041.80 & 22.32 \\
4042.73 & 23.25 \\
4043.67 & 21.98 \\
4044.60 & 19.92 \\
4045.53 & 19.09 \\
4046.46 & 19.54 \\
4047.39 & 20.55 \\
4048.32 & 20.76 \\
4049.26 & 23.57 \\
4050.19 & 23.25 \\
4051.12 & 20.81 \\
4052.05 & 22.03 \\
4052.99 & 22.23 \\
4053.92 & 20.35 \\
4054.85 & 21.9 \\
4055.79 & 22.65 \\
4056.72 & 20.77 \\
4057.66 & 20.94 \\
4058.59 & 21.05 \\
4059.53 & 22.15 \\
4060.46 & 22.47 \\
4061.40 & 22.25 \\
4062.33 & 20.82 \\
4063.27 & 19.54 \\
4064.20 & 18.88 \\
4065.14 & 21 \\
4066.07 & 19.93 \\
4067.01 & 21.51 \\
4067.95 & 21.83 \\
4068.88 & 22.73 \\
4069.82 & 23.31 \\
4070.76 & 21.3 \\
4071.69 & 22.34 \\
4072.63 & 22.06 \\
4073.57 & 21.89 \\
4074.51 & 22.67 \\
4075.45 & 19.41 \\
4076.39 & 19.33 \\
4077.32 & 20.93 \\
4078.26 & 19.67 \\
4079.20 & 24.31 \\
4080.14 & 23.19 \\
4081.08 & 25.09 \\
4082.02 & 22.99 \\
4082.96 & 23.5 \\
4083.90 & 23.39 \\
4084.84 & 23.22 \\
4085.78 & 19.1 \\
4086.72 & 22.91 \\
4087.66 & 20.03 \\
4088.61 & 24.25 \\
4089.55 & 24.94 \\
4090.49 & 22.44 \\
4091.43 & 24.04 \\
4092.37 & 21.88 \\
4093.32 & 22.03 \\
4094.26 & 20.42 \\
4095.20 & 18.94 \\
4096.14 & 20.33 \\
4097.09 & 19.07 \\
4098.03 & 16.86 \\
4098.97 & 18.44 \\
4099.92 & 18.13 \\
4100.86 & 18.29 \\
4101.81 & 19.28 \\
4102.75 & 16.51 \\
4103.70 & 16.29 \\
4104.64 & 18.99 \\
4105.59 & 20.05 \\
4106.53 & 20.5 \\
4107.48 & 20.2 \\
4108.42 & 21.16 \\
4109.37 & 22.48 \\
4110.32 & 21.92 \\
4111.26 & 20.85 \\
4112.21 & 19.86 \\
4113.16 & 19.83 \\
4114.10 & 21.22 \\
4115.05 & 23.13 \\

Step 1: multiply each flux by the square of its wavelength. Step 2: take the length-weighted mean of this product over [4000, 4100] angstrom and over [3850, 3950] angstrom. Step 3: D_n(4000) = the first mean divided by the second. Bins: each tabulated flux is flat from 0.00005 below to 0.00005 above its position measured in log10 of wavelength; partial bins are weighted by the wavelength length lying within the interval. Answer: 1.70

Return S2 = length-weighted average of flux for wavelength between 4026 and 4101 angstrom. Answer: 21.5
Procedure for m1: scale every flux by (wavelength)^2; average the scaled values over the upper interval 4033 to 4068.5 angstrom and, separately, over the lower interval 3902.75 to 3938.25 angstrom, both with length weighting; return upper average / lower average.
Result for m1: 1.7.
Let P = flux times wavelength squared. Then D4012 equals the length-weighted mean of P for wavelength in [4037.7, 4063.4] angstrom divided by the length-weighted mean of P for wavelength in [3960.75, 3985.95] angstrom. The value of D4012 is 1.68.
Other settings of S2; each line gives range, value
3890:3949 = 13.8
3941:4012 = 16.9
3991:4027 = 22.1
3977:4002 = 19.7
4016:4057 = 22.1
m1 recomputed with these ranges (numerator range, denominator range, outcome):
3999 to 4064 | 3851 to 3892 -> 1.73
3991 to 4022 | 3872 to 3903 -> 1.65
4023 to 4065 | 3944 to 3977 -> 1.65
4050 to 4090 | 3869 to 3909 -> 1.68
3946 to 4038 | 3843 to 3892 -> 1.45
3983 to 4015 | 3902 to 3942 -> 1.65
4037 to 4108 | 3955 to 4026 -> 1.20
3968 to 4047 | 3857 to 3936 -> 1.53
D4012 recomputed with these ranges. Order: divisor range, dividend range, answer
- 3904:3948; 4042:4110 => 1.71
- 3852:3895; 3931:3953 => 0.92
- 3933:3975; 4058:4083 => 1.81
